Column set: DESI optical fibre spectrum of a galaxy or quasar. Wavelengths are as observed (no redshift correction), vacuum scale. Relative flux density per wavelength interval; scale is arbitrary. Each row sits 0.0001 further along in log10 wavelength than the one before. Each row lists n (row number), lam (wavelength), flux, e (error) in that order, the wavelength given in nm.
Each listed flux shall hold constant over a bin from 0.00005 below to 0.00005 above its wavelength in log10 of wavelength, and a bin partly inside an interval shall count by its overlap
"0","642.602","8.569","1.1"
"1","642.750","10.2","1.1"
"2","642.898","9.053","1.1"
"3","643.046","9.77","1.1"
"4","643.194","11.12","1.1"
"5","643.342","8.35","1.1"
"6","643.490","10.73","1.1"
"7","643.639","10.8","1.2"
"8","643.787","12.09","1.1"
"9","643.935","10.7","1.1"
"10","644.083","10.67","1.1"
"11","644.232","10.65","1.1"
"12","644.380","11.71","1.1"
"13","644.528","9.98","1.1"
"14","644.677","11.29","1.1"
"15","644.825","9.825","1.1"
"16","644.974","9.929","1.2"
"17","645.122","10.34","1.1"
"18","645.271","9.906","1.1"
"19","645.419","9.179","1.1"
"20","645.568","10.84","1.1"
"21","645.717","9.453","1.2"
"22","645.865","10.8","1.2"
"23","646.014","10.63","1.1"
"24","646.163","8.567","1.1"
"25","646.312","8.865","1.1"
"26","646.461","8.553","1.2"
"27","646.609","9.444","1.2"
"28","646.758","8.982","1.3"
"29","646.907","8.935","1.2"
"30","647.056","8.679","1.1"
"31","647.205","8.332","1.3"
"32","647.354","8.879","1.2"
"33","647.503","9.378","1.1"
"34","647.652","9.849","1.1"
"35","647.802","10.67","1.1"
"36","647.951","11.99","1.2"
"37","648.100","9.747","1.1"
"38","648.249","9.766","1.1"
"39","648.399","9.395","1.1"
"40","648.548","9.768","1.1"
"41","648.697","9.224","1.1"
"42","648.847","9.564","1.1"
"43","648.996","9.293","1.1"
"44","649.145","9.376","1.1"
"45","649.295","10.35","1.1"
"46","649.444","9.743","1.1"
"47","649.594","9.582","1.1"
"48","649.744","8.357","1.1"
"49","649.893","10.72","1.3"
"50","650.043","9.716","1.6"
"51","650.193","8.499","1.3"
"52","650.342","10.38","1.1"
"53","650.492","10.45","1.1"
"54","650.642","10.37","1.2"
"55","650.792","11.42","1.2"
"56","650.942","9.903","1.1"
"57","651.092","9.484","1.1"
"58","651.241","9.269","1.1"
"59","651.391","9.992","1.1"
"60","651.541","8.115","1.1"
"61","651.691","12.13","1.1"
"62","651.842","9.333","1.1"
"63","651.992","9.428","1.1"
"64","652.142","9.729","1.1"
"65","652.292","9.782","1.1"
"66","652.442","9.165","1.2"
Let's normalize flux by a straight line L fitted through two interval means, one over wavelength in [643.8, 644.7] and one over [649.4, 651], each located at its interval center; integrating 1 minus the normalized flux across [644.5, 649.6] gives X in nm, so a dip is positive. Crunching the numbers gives 0.36 nm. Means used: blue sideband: 10.9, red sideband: 9.92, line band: 9.69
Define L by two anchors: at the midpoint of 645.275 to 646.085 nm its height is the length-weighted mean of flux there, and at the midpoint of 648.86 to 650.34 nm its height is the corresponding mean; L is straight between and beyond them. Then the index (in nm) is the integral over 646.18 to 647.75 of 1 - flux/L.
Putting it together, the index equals 0.152 nm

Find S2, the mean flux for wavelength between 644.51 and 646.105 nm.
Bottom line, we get 10.2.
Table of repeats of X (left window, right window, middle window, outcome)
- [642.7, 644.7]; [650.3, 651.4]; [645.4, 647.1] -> 0.155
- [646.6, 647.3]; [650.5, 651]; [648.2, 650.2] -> 0.058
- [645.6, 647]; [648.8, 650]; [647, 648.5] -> -0.028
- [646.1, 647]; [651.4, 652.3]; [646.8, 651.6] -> -0.173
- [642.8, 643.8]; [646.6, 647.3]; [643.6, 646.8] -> -0.229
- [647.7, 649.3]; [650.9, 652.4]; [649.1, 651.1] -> -0.021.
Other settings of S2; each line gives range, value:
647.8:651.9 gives 9.87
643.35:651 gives 9.91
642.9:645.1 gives 10.5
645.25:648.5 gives 9.58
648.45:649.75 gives 9.53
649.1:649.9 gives 9.61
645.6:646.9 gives 9.43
